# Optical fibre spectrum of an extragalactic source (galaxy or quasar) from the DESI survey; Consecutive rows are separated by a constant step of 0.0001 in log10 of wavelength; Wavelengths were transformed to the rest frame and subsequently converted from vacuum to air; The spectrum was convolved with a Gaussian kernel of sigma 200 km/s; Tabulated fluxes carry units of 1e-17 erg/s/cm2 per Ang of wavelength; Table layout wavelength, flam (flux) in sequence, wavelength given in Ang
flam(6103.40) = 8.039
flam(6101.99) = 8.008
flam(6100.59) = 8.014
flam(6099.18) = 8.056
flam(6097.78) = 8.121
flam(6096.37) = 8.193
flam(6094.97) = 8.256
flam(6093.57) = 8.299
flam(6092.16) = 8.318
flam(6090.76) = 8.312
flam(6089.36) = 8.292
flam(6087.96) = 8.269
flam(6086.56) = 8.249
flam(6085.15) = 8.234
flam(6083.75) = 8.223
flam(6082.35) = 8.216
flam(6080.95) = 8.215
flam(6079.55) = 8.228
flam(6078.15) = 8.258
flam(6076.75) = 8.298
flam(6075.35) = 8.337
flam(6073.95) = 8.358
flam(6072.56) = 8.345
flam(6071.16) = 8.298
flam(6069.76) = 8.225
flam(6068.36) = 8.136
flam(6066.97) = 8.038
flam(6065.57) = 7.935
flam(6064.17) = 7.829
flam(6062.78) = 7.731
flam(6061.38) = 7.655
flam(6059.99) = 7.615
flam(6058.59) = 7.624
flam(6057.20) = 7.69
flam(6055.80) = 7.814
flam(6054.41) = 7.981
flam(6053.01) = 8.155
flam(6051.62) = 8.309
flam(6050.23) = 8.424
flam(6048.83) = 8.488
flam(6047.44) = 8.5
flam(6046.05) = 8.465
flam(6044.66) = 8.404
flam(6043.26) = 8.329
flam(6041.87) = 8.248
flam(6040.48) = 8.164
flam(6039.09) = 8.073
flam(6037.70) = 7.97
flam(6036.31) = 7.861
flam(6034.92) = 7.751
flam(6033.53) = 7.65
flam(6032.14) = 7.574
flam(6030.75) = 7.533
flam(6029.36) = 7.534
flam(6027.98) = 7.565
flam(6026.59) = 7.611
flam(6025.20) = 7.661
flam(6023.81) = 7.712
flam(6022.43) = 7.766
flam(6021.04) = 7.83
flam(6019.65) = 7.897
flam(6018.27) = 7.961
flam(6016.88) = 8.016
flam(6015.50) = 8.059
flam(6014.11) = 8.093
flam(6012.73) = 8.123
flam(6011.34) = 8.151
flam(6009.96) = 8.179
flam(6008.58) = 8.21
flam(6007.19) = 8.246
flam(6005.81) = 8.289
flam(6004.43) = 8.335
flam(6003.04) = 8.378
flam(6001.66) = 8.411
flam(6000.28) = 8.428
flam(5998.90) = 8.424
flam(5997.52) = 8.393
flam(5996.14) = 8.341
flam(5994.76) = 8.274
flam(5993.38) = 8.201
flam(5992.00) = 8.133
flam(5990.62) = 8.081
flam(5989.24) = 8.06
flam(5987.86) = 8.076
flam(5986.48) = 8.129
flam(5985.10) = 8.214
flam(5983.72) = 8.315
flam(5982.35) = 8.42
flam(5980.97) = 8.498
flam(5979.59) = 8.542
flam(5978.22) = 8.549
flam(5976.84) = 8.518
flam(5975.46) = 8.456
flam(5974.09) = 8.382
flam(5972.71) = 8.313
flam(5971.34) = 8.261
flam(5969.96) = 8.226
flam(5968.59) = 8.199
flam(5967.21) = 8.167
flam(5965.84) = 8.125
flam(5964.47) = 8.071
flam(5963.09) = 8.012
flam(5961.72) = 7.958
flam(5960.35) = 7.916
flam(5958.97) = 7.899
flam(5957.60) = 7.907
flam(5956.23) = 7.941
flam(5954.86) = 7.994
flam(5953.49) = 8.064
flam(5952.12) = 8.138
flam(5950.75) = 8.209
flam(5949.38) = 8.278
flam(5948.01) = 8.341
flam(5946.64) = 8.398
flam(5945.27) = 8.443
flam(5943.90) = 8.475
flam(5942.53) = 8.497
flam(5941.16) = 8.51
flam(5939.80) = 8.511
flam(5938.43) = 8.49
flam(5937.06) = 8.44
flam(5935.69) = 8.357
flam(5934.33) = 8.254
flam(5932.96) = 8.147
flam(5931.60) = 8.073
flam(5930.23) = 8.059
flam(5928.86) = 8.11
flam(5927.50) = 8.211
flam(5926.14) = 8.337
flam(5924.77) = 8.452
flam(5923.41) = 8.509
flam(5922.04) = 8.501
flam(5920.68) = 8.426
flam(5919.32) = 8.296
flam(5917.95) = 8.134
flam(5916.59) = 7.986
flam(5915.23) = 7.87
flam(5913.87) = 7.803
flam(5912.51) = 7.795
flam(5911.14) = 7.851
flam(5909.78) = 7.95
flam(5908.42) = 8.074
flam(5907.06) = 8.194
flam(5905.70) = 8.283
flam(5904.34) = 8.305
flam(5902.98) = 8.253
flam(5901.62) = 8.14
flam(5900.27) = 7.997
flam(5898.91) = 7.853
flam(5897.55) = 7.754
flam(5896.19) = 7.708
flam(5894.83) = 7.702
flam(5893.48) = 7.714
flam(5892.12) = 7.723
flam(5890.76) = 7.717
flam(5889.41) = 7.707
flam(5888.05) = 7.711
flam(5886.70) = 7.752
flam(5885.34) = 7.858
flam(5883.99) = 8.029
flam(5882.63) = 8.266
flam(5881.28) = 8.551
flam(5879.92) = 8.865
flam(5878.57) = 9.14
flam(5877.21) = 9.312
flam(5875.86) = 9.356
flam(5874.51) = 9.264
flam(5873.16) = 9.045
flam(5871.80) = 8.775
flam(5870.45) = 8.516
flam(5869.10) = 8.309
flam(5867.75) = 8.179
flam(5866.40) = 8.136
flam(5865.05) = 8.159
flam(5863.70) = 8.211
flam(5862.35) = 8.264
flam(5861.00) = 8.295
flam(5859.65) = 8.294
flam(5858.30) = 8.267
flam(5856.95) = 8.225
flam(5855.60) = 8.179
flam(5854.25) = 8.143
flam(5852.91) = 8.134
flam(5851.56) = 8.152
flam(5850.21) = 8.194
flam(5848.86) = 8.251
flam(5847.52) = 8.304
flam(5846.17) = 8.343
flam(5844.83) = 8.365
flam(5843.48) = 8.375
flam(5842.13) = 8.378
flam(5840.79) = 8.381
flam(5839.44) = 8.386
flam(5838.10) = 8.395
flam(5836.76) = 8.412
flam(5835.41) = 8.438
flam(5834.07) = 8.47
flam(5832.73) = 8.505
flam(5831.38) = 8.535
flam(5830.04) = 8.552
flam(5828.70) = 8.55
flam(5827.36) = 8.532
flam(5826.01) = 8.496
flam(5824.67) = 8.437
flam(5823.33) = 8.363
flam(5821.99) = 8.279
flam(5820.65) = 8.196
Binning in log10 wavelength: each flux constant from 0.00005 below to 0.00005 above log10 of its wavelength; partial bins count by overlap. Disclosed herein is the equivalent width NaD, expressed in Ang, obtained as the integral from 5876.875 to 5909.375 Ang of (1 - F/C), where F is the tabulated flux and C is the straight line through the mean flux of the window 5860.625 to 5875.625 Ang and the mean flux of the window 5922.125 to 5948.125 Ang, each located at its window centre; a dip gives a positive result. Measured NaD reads 1.3 Ang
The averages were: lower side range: 8.5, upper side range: 8.35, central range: 8.09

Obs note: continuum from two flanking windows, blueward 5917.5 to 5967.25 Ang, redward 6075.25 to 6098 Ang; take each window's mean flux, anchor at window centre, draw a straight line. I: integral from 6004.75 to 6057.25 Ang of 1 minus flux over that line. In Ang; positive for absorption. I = 1.5 Ang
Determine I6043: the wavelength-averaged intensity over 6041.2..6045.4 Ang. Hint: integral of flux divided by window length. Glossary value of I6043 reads 8.32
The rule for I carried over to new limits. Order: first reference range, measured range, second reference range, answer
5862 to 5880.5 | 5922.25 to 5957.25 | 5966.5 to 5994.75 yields 0.61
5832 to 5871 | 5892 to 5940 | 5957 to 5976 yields 0.50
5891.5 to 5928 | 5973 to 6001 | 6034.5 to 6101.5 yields -0.75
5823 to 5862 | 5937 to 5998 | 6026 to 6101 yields -0.38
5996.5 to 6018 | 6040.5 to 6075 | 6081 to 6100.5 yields 0.51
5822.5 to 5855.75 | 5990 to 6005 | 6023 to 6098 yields -0.29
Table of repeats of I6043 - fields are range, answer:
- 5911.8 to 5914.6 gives 7.79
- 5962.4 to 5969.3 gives 8.12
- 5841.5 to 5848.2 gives 8.35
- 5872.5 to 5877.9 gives 9.25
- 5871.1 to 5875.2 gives 9.02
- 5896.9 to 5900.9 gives 7.86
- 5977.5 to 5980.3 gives 8.55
